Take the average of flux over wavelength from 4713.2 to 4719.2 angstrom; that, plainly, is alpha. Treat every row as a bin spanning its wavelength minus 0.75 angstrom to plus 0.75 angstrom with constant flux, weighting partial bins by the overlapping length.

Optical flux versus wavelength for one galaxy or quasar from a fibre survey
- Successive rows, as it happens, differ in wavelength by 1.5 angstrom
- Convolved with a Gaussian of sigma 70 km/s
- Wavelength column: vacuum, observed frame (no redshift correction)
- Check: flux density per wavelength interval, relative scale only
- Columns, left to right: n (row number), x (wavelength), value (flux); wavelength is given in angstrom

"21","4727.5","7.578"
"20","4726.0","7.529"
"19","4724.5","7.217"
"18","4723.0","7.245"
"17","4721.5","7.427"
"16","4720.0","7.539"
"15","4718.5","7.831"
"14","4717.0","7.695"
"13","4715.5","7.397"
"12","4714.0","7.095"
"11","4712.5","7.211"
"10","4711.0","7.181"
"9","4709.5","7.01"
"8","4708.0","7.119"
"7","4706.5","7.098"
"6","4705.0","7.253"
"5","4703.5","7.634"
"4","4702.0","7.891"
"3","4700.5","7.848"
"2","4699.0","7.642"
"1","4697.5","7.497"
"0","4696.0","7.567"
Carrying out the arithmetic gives 7.5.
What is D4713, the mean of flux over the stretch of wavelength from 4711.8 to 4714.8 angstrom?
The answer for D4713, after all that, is 7.16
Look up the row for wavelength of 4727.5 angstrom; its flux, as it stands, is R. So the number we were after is 7.578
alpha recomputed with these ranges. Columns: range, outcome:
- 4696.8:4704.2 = 7.7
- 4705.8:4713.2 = 7.12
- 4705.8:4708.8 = 7.11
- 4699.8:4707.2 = 7.55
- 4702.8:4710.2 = 7.22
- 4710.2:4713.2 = 7.19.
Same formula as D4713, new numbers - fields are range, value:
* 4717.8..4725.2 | 7.45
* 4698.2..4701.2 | 7.74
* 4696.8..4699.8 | 7.58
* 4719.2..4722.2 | 7.49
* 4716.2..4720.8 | 7.68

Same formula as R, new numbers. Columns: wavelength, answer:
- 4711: 7.181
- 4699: 7.642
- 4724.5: 7.217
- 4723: 7.245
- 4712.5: 7.211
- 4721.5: 7.427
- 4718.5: 7.831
